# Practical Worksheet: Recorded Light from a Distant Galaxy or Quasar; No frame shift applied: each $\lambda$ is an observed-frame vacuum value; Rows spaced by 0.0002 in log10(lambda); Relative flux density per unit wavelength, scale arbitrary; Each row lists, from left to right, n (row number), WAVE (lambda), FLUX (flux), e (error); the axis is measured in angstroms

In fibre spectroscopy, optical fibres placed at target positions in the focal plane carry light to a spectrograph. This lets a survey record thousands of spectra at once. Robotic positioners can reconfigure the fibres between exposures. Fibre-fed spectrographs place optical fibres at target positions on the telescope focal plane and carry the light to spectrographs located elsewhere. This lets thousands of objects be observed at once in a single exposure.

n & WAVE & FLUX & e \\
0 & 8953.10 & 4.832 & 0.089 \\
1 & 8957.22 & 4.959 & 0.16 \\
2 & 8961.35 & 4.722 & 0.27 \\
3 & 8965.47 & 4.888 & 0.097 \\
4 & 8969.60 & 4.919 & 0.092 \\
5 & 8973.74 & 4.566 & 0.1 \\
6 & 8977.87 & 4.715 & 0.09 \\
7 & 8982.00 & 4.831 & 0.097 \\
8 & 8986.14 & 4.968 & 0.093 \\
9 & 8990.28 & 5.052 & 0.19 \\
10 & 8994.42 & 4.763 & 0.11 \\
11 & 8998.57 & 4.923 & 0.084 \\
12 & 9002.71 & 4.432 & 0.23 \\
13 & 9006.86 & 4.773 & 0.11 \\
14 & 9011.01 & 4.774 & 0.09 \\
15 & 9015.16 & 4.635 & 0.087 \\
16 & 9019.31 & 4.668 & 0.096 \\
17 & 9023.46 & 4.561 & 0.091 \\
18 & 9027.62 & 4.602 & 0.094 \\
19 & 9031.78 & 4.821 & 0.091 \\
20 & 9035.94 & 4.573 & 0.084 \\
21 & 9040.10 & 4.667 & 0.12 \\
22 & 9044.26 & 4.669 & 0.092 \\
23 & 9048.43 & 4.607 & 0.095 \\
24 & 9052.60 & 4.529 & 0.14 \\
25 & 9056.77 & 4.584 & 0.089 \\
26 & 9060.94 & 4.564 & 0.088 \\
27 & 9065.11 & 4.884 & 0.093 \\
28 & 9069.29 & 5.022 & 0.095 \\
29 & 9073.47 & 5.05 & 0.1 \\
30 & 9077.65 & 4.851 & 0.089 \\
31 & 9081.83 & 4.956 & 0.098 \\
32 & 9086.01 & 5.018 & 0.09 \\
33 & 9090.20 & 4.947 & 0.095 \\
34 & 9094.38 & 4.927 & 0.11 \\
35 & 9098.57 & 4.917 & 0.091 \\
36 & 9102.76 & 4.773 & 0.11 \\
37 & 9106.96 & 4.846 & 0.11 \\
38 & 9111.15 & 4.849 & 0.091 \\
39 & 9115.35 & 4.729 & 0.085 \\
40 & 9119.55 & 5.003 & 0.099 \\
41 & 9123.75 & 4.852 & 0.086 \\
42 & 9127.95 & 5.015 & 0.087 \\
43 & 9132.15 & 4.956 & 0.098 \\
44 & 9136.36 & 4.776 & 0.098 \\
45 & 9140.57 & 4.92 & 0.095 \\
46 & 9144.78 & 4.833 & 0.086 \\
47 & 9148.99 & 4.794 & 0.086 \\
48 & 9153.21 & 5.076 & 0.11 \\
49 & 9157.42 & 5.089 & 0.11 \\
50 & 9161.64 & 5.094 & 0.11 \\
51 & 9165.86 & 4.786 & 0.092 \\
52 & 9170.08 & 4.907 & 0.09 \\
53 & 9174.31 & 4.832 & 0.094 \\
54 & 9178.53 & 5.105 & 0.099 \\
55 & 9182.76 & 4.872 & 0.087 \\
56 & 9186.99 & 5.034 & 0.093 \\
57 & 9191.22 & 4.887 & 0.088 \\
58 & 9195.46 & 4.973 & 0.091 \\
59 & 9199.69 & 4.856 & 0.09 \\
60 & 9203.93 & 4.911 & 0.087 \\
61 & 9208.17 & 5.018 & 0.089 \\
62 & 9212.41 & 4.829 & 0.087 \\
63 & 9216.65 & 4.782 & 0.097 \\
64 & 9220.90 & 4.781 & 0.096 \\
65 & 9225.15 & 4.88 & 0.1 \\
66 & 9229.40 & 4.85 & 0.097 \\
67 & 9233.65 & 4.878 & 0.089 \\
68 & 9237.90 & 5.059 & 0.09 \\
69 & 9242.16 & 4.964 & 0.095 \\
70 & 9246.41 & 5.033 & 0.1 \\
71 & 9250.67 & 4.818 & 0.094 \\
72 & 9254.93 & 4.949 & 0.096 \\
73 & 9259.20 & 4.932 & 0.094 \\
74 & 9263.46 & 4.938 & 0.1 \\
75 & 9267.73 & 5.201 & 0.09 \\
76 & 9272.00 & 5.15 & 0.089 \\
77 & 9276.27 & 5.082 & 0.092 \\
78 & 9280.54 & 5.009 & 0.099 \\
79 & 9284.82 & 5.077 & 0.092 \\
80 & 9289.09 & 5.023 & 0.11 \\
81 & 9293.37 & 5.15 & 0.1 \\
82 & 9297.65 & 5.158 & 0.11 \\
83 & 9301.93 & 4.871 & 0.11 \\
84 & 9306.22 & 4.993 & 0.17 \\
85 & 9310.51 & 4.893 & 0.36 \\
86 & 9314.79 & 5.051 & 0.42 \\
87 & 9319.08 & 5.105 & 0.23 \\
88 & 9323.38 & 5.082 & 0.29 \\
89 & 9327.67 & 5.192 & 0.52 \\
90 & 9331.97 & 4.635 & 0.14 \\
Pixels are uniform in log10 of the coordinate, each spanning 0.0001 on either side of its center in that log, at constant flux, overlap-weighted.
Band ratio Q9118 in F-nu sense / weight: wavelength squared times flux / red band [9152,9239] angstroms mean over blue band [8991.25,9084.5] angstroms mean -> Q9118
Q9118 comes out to 1.08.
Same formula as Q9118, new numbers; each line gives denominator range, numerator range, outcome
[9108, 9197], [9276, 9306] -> 1.06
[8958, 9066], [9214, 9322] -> 1.12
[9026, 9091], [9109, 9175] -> 1.05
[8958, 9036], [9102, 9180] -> 1.07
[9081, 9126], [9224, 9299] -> 1.06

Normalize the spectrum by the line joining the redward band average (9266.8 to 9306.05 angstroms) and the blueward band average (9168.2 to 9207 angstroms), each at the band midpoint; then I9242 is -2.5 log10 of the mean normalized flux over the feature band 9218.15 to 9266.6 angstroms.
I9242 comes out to 0.020 mag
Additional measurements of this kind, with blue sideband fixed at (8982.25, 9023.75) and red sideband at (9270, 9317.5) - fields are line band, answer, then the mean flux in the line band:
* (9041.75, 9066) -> 0.04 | 4.63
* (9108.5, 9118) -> 0.01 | 4.8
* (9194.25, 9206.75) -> 0.01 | 4.92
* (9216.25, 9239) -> 0.02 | 4.87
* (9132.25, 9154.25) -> 0.01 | 4.88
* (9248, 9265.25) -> 0.02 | 4.91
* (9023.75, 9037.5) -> 0.03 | 4.65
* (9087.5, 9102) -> -0.01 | 4.92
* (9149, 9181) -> -0.01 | 4.97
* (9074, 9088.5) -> -0.02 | 4.95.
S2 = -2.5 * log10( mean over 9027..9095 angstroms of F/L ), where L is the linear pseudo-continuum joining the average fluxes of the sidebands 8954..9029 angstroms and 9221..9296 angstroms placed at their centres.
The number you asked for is 0.01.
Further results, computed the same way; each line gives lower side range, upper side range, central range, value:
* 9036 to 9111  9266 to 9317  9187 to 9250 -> 0.01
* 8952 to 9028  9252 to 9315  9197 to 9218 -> 0.02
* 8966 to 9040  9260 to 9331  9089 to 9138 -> -0.01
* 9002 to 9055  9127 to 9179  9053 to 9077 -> -0.02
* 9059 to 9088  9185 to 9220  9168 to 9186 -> -0.01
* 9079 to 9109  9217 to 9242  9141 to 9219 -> -0.01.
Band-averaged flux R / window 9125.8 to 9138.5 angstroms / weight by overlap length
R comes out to 4.92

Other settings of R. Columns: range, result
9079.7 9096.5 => 4.96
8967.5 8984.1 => 4.76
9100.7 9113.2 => 4.82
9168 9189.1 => 4.95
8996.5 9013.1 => 4.73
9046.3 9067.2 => 4.63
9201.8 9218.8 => 4.88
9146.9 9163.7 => 5.01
